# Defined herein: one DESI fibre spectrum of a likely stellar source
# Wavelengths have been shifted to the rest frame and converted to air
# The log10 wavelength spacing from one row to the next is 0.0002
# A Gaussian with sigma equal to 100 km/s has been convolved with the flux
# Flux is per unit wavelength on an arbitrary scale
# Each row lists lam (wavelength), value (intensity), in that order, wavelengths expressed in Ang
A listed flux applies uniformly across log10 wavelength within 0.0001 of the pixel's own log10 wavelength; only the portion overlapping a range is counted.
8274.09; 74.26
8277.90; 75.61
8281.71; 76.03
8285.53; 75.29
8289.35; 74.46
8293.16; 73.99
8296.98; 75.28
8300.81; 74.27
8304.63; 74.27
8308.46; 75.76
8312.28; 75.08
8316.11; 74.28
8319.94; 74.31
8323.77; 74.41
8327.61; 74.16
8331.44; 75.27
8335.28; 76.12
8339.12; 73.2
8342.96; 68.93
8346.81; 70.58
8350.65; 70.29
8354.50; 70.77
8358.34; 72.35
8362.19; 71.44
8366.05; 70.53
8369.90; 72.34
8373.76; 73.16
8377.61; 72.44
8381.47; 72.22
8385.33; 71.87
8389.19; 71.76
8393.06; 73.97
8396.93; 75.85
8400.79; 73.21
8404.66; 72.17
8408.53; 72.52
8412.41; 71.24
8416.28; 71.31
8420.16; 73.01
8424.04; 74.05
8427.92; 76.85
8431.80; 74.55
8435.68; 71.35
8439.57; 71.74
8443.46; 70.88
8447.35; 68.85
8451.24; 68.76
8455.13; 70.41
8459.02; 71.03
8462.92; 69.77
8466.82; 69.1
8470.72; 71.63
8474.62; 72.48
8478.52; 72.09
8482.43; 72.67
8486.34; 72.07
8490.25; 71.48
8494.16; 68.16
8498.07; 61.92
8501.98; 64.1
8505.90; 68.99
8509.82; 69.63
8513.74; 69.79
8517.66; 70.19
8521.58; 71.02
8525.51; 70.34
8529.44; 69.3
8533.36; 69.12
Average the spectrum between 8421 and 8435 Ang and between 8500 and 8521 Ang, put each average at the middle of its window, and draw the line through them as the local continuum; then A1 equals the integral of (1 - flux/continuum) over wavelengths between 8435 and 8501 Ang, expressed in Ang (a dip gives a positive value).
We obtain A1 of 1.49 Ang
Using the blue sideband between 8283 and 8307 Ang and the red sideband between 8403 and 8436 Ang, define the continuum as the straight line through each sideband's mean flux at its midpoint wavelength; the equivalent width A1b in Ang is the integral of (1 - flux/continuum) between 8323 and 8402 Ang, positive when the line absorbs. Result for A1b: 1.30 Ang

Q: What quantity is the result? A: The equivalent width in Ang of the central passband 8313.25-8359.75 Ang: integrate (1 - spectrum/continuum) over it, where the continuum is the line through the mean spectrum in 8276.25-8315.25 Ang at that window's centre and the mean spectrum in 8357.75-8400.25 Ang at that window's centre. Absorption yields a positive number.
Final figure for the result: 0.5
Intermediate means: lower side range 75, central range 72.9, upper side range 72.6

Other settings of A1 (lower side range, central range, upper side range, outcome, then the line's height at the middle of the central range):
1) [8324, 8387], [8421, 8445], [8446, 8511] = -0.9 Ang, 70.6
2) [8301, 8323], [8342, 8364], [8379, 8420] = 0.9 Ang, 73.7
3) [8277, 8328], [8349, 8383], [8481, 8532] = 0.6 Ang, 73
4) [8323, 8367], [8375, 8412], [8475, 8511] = -0.8 Ang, 71.3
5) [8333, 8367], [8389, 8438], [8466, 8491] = -1.1 Ang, 71.7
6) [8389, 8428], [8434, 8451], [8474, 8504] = 0.2 Ang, 71.5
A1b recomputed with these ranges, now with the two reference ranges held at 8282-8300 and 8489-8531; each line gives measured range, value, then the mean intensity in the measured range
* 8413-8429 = -0.52 Ang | 73.4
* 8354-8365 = 0.20 Ang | 71.5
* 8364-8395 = 0.00 Ang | 72.3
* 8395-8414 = -0.39 Ang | 73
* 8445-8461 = 0.09 Ang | 69.8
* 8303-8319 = -0.13 Ang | 74.8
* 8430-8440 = -0.27 Ang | 72.6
